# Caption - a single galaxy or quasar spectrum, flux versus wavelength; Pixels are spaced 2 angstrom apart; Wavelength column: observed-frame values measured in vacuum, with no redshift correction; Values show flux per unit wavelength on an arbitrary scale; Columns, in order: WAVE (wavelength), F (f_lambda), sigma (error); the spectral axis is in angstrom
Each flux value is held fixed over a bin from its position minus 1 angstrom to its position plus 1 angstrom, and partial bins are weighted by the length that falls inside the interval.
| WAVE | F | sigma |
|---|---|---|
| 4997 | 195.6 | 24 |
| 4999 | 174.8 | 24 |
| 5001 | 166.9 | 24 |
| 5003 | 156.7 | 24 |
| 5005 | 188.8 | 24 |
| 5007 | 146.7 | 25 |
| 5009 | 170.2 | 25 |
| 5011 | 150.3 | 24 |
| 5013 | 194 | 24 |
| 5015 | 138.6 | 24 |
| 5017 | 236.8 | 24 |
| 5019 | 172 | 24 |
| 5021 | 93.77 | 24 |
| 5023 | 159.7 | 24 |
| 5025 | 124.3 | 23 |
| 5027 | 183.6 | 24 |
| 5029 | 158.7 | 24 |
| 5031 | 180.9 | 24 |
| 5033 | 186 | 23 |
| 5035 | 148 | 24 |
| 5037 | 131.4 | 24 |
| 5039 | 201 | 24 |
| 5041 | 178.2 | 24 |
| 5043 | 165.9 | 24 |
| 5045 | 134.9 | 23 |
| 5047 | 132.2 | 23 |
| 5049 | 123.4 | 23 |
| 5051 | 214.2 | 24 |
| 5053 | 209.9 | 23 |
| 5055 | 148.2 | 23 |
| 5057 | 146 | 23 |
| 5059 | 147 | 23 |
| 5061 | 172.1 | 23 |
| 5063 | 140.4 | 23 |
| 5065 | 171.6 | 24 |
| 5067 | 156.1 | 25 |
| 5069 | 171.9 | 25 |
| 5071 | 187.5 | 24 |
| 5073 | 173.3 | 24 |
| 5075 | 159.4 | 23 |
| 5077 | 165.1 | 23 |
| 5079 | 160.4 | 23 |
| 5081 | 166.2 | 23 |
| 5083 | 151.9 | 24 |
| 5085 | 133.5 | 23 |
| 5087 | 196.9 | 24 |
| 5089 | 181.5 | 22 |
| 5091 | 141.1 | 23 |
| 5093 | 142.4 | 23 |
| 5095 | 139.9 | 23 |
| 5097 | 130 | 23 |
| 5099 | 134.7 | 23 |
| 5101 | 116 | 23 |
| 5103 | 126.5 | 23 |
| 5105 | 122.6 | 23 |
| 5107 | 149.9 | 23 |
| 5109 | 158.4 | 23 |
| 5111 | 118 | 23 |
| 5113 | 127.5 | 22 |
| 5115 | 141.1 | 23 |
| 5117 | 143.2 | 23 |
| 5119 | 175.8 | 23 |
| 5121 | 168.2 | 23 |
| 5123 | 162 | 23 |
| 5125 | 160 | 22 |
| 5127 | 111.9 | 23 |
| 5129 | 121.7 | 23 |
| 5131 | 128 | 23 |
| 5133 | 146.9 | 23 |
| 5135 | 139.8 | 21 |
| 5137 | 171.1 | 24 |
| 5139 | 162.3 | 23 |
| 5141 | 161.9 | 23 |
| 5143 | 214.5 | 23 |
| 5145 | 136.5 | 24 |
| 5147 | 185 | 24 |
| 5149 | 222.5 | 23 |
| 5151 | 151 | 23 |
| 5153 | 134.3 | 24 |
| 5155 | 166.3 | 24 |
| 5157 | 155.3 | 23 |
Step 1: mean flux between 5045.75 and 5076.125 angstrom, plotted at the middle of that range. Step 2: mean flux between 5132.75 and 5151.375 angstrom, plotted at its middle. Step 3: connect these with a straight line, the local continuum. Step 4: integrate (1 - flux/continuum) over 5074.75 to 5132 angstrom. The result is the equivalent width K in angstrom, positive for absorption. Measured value 7.3 angstrom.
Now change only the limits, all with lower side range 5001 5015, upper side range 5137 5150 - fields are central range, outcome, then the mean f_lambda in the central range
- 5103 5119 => 3.4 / 139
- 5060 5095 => 2.1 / 162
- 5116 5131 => 2.5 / 148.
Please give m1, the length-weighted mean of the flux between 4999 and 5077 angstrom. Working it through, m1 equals 164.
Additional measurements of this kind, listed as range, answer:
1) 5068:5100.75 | 158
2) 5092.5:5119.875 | 137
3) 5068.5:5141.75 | 150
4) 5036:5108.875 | 156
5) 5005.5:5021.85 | 164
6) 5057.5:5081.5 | 164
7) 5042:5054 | 163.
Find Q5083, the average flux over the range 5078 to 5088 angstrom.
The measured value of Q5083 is 162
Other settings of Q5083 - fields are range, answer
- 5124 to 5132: 130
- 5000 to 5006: 171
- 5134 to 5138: 155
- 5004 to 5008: 168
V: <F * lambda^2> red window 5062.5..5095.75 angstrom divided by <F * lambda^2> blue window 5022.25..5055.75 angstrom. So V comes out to 1.00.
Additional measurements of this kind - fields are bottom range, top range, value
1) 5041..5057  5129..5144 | 1.01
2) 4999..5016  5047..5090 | 1.03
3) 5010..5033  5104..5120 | 0.90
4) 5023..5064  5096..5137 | 0.89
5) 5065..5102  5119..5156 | 1.04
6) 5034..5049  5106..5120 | 0.97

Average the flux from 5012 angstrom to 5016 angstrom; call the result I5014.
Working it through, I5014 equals 166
